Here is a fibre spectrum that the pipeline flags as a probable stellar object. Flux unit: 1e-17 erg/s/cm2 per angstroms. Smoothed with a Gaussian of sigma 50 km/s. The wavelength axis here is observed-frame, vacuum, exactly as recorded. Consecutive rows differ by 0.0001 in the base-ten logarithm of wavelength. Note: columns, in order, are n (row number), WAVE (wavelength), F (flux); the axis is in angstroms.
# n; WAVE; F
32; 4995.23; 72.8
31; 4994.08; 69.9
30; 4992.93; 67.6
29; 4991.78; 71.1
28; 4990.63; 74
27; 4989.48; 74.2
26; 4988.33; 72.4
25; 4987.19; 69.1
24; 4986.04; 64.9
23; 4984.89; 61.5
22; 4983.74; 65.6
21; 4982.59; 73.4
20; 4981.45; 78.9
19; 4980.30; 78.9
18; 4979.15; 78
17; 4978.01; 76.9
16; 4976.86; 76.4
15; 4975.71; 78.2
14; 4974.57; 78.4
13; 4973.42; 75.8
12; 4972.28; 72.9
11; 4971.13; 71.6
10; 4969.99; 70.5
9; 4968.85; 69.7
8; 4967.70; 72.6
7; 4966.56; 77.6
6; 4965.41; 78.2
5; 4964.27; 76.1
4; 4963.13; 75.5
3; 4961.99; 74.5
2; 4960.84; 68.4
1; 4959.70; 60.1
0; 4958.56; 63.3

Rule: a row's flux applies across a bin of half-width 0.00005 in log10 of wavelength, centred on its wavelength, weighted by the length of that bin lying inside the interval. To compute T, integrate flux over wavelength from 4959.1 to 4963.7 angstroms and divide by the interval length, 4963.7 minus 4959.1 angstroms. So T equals 69.6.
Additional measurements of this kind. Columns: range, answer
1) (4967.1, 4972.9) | 71.6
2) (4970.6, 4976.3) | 75.4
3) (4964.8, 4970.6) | 73.8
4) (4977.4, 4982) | 78.1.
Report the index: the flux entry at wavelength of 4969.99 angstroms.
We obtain 70.5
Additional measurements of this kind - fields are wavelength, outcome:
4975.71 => 78.2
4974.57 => 78.4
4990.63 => 74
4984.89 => 61.5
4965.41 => 78.2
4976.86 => 76.4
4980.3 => 78.9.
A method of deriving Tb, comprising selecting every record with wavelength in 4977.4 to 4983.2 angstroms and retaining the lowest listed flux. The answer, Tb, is 73.4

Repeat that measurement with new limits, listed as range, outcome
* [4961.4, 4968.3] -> 72.6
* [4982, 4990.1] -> 61.5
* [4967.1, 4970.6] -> 69.7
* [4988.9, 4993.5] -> 67.6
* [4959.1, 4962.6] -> 60.1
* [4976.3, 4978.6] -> 76.4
